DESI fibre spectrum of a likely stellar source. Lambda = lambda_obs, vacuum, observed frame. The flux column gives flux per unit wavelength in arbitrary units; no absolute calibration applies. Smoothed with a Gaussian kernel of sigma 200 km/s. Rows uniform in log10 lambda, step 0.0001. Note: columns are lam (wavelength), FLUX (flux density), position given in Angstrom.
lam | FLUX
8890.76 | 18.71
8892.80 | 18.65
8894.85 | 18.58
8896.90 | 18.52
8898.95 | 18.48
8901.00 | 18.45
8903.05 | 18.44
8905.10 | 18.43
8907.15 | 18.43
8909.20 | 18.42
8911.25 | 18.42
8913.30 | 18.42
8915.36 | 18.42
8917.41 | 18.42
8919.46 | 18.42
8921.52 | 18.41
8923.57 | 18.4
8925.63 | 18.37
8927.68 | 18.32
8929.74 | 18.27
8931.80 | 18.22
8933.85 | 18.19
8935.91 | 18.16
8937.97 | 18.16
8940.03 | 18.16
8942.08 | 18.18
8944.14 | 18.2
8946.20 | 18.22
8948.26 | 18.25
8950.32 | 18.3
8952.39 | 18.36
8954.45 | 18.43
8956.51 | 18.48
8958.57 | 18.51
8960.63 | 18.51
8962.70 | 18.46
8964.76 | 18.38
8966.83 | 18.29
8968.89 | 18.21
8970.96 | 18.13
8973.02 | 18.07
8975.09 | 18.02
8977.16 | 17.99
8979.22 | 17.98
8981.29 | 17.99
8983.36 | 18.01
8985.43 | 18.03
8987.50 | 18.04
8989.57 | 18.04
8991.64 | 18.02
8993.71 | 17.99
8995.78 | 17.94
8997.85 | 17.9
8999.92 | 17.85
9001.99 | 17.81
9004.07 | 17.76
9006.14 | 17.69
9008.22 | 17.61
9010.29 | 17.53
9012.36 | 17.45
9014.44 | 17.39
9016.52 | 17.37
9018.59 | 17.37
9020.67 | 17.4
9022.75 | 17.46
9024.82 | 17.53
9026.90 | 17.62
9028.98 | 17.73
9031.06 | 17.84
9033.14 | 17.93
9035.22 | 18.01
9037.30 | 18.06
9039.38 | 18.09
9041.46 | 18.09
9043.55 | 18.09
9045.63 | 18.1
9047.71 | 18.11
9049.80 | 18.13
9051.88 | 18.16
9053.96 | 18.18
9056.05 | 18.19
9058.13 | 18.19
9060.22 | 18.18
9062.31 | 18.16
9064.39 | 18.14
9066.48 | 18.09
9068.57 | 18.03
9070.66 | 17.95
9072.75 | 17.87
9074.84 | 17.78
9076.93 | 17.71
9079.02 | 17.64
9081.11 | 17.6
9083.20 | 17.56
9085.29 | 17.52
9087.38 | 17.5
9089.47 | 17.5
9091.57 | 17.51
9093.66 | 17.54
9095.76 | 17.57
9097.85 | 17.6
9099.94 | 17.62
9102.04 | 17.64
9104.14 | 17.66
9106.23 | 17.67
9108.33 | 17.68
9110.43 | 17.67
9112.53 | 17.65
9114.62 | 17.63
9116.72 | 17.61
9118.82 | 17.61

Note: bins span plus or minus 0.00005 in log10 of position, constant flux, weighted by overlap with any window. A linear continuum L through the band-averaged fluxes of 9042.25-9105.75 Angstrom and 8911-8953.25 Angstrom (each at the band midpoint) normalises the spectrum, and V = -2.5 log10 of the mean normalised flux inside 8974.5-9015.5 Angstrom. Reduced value 0.01 mag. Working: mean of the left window 18.3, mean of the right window 17.8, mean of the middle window 17.8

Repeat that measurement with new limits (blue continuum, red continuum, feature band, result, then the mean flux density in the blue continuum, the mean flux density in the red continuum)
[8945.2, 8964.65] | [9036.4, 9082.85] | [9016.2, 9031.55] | 0.037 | 18.4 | 18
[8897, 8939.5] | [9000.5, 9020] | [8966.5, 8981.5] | -0.013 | 18.4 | 17.6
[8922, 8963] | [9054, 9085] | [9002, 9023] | 0.036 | 18.3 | 17.9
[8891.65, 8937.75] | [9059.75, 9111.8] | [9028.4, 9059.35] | -0.010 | 18.4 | 17.7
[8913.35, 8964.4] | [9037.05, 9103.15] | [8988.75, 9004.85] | 0.013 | 18.3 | 17.9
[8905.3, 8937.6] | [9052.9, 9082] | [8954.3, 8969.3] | -0.010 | 18.3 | 18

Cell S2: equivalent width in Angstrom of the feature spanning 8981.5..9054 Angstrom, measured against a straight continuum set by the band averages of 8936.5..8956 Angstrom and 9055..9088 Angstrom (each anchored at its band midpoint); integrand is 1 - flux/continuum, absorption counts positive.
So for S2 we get 0.8 Angstrom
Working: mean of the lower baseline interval 18.3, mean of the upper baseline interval 17.9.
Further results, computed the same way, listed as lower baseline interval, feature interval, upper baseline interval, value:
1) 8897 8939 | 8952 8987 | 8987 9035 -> -0.4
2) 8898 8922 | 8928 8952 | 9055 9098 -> 0.1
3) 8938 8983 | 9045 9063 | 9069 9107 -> -0.4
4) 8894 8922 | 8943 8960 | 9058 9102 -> -0.1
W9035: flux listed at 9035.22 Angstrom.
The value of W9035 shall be 18.01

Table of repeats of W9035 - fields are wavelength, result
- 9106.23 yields 17.67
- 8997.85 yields 17.9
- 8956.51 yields 18.48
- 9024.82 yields 17.53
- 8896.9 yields 18.52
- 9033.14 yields 17.93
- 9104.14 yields 17.66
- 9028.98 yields 17.73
